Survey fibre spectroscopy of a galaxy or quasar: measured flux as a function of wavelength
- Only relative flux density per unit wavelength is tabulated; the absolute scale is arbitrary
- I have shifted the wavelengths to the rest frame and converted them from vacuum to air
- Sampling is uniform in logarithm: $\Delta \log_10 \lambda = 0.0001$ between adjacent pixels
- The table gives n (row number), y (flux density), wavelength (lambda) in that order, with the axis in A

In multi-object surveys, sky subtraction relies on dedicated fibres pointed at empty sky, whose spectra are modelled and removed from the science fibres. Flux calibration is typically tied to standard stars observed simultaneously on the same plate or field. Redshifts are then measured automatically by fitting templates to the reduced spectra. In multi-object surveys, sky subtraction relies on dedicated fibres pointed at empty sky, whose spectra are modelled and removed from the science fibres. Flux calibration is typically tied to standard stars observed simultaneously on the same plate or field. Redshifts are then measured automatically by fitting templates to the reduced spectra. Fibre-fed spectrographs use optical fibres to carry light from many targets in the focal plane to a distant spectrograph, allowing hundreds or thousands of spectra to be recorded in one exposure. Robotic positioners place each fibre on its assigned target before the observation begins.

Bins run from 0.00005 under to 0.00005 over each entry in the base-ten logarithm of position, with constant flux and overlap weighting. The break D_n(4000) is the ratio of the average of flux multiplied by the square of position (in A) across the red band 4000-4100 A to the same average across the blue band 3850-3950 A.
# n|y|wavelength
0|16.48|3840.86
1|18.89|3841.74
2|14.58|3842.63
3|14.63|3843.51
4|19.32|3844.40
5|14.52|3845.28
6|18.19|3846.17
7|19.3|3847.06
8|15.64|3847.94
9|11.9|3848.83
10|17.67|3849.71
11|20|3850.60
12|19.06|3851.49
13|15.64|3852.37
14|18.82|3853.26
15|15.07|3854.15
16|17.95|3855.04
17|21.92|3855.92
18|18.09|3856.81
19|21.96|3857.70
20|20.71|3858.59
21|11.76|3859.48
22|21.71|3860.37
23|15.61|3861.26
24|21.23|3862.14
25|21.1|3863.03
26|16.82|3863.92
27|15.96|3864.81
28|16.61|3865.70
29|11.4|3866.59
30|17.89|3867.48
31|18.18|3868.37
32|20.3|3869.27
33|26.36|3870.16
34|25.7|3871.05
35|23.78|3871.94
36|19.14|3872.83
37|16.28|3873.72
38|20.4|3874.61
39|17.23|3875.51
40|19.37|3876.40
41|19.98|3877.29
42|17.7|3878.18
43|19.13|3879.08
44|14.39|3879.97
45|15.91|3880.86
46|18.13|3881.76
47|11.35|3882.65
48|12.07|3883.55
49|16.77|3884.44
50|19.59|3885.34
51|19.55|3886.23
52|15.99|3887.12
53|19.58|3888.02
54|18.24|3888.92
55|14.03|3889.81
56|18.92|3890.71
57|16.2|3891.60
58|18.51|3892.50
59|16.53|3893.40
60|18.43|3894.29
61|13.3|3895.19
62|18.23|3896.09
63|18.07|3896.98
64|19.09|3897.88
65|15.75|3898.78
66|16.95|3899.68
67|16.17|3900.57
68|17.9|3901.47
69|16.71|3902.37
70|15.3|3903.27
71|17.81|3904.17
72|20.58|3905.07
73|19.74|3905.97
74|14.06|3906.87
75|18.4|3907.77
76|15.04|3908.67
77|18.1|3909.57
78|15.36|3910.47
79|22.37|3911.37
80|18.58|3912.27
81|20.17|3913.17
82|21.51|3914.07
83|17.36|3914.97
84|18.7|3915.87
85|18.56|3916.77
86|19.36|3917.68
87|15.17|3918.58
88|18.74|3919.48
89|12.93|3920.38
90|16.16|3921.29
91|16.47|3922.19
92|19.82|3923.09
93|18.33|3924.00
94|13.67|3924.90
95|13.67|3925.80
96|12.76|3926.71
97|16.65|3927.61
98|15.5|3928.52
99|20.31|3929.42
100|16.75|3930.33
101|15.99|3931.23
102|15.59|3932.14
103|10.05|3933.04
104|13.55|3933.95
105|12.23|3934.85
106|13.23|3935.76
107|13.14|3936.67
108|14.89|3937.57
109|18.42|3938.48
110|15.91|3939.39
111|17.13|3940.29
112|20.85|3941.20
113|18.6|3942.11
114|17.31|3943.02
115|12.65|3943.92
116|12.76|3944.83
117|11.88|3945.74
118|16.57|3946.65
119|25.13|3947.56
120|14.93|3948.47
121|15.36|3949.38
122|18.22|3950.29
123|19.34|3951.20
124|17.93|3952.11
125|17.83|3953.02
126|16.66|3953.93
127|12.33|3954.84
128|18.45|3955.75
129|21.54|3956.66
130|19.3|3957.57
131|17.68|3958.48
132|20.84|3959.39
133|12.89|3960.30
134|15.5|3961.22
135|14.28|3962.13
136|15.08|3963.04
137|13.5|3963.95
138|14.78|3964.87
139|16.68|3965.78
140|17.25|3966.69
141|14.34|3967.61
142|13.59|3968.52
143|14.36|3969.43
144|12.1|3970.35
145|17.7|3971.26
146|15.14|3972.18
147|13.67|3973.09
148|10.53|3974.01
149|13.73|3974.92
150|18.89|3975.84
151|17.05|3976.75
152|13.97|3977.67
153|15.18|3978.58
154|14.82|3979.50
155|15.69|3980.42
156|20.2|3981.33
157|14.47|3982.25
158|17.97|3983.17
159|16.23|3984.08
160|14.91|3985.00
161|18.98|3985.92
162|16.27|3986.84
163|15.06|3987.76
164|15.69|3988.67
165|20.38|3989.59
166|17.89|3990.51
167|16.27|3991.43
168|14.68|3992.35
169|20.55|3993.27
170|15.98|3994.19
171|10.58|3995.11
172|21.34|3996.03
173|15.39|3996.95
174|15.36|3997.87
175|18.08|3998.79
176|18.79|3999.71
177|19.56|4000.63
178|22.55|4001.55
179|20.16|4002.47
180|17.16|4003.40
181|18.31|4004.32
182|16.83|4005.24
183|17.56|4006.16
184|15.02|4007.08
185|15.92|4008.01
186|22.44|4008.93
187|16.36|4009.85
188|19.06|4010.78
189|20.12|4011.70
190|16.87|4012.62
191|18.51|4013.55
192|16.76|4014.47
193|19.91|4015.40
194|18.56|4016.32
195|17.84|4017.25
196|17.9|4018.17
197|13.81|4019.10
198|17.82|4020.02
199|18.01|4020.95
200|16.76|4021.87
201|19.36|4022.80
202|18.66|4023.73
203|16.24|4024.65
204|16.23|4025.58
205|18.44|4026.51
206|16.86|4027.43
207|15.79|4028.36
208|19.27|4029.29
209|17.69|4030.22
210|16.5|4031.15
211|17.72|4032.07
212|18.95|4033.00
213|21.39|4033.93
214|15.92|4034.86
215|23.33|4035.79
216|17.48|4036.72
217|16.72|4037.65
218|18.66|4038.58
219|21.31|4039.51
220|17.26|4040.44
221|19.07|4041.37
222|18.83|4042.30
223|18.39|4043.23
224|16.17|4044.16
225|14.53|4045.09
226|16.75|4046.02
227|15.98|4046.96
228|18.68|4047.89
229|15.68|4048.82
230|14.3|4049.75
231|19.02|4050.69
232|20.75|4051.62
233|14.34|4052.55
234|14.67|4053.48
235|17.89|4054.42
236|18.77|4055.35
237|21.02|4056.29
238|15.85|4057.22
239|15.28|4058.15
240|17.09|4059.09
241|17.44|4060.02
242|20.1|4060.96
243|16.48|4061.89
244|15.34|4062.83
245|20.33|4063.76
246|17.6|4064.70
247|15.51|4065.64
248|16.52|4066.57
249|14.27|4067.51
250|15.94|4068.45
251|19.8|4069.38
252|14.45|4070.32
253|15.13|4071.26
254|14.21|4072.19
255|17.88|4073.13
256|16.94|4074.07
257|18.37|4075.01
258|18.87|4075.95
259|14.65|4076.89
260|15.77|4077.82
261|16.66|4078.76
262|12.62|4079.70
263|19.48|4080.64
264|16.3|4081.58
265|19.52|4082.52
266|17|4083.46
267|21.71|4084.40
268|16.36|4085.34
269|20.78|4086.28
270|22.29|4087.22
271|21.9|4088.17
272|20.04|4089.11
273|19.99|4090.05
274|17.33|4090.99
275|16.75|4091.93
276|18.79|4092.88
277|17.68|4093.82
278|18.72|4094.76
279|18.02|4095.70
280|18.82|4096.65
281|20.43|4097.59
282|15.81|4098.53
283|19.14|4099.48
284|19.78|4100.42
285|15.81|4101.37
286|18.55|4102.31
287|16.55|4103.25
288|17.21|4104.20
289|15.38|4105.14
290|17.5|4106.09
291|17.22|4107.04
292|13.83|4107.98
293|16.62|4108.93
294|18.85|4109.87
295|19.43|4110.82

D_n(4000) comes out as 1.1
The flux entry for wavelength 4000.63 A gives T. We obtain 19.56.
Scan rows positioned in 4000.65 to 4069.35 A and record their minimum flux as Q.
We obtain 13.81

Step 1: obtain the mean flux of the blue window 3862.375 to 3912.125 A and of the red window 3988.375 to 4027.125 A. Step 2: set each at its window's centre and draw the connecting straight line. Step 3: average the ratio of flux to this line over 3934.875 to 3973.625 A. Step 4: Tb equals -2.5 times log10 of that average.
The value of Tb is 0.103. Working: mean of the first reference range 17.8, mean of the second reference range 17.7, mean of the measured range 16.1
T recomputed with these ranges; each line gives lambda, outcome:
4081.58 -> 16.3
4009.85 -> 16.36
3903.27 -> 15.3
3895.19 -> 13.3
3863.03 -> 21.1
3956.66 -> 21.54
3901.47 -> 17.9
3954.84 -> 12.33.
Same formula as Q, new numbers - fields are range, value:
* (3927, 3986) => 10.05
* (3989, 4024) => 10.58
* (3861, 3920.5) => 11.35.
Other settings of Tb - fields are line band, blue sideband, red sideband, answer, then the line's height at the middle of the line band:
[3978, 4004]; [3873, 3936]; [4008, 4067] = 0.019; 17.4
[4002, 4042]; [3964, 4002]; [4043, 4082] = -0.095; 16.5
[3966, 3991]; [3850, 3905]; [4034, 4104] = 0.129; 17.8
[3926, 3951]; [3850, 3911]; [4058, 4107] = 0.128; 17.8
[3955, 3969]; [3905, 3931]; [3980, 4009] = 0.067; 17.3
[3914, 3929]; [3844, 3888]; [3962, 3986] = -0.001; 16.6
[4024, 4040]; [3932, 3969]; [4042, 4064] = -0.074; 17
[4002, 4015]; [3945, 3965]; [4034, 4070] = -0.048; 17.2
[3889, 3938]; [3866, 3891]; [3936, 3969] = 0.040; 17.3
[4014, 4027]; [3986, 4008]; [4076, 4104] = -0.002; 17.6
